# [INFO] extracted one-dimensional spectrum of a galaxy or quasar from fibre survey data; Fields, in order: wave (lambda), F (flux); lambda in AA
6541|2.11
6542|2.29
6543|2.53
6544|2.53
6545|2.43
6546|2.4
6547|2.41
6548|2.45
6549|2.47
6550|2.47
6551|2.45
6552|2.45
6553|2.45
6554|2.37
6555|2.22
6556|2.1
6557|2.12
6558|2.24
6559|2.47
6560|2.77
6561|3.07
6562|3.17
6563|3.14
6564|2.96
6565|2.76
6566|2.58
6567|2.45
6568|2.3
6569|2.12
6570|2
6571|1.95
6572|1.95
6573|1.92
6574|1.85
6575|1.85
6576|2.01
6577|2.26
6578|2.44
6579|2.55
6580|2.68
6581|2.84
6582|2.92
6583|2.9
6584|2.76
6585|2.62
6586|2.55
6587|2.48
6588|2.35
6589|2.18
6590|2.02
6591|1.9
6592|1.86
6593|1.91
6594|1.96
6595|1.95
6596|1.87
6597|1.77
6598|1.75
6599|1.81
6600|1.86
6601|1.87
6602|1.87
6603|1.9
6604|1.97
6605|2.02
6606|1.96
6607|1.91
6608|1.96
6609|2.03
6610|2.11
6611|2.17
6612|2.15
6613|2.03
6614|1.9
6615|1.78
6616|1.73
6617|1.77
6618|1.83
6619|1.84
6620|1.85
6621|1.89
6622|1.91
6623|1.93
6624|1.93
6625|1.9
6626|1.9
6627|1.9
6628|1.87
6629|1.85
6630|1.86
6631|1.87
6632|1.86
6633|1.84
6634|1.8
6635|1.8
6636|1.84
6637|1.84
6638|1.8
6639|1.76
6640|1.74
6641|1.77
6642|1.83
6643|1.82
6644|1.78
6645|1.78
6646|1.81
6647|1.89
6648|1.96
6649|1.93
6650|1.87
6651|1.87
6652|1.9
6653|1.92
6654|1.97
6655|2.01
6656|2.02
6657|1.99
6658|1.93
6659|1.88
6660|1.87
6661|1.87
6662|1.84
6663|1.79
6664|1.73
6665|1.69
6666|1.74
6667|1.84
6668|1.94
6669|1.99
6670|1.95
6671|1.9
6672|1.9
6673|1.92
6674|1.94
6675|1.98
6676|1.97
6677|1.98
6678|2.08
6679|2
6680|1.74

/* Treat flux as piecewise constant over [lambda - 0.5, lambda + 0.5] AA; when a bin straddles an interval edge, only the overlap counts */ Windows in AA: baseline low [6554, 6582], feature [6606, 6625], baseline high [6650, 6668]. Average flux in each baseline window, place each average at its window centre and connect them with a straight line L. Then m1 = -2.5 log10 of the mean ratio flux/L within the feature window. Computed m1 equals 0.11 mag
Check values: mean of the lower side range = 2.41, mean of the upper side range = 1.88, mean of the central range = 1.93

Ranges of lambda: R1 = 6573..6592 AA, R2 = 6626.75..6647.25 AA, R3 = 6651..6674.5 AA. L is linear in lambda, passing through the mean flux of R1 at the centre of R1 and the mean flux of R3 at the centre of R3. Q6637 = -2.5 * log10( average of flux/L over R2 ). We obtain 0.13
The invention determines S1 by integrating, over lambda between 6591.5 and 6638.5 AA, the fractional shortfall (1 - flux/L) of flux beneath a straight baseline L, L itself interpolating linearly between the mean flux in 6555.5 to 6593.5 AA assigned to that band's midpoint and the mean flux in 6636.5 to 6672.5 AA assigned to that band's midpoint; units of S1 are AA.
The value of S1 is 5.1 AA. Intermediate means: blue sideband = 2.39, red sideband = 1.86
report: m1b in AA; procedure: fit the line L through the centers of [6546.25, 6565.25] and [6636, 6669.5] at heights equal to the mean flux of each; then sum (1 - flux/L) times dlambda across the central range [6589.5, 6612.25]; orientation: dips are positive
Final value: 3.0 AA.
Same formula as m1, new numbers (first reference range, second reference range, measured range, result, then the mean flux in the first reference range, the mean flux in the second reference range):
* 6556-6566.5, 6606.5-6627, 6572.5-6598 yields 0.056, 2.7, 1.93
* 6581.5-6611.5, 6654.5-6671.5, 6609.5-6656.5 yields 0.057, 2.11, 1.88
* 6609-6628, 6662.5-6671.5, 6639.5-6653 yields 0.017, 1.92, 1.84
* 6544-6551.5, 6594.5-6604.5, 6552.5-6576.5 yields -0.050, 2.45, 1.86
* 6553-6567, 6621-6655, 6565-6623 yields 0.088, 2.6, 1.86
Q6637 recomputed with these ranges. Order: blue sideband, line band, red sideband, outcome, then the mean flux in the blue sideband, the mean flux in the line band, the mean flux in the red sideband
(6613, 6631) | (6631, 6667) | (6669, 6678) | 0.036 mag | 1.87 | 1.85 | 1.95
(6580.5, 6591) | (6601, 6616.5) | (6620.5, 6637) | 0.112 mag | 2.53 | 1.96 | 1.87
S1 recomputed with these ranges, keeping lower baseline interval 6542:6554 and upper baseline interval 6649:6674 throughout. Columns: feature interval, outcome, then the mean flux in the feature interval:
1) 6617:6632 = 1.42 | 1.88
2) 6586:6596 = 0.70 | 2.08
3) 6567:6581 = 0.83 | 2.18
